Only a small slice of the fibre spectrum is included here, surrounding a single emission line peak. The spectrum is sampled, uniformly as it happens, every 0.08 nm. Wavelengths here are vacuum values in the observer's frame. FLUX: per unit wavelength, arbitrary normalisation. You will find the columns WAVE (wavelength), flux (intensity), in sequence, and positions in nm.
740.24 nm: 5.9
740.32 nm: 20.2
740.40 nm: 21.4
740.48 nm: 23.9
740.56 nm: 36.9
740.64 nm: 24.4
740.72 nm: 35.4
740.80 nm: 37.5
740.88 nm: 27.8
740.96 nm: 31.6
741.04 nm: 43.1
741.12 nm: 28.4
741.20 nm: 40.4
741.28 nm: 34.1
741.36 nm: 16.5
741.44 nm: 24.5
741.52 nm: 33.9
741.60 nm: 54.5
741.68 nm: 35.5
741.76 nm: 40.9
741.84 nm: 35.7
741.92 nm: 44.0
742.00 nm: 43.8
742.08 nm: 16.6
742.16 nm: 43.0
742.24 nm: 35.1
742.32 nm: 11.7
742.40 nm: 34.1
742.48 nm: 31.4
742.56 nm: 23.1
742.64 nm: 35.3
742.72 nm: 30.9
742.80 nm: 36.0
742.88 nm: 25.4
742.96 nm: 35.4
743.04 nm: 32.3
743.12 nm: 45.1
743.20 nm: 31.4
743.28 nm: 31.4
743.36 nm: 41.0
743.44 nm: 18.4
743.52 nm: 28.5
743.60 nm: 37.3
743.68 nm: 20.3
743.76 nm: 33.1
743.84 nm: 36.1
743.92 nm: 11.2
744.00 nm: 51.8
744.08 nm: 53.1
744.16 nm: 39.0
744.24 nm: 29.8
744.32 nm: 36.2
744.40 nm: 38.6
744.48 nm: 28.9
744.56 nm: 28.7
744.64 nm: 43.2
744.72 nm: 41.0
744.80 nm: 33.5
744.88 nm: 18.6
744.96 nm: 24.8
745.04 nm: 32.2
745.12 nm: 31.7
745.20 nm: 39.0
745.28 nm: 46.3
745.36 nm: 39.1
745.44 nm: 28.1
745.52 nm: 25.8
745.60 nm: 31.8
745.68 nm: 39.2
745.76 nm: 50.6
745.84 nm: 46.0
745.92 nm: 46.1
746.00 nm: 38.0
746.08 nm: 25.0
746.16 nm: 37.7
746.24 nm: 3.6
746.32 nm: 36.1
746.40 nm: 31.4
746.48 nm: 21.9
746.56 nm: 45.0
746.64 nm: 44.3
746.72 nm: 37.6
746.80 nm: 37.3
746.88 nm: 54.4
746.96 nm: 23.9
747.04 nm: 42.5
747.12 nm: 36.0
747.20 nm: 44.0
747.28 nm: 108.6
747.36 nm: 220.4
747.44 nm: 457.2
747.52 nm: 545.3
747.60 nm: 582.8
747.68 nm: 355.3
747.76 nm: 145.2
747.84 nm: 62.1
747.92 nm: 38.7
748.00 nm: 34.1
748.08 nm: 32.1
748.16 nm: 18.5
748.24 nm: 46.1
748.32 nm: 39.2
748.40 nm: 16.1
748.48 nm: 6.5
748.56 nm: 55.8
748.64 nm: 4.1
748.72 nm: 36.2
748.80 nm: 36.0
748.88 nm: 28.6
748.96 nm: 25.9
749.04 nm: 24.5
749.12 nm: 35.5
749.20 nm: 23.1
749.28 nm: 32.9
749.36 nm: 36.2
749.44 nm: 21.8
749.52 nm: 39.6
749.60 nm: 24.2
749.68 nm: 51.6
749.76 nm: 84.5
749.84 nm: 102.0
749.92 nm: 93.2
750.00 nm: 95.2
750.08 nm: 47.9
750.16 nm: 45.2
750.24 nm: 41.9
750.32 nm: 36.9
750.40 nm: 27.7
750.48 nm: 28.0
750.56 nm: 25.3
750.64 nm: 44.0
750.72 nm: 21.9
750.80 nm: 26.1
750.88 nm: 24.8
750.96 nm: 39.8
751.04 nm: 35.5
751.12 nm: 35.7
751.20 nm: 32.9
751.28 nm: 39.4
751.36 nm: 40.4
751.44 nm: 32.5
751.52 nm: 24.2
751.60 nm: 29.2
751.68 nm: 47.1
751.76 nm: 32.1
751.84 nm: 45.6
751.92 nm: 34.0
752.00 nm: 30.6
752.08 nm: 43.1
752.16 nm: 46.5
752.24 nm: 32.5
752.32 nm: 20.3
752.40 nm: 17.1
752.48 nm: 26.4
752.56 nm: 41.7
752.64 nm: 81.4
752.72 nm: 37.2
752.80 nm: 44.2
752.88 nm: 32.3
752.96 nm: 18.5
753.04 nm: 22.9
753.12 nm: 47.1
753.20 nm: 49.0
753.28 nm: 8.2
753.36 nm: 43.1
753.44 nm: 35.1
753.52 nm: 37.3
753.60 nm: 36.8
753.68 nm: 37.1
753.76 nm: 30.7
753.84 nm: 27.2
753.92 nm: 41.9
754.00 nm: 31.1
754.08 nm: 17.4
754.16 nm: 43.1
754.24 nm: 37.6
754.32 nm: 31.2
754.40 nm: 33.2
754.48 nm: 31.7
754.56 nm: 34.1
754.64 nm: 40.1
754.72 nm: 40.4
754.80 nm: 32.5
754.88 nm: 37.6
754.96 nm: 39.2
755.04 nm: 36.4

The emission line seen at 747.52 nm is H-alpha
